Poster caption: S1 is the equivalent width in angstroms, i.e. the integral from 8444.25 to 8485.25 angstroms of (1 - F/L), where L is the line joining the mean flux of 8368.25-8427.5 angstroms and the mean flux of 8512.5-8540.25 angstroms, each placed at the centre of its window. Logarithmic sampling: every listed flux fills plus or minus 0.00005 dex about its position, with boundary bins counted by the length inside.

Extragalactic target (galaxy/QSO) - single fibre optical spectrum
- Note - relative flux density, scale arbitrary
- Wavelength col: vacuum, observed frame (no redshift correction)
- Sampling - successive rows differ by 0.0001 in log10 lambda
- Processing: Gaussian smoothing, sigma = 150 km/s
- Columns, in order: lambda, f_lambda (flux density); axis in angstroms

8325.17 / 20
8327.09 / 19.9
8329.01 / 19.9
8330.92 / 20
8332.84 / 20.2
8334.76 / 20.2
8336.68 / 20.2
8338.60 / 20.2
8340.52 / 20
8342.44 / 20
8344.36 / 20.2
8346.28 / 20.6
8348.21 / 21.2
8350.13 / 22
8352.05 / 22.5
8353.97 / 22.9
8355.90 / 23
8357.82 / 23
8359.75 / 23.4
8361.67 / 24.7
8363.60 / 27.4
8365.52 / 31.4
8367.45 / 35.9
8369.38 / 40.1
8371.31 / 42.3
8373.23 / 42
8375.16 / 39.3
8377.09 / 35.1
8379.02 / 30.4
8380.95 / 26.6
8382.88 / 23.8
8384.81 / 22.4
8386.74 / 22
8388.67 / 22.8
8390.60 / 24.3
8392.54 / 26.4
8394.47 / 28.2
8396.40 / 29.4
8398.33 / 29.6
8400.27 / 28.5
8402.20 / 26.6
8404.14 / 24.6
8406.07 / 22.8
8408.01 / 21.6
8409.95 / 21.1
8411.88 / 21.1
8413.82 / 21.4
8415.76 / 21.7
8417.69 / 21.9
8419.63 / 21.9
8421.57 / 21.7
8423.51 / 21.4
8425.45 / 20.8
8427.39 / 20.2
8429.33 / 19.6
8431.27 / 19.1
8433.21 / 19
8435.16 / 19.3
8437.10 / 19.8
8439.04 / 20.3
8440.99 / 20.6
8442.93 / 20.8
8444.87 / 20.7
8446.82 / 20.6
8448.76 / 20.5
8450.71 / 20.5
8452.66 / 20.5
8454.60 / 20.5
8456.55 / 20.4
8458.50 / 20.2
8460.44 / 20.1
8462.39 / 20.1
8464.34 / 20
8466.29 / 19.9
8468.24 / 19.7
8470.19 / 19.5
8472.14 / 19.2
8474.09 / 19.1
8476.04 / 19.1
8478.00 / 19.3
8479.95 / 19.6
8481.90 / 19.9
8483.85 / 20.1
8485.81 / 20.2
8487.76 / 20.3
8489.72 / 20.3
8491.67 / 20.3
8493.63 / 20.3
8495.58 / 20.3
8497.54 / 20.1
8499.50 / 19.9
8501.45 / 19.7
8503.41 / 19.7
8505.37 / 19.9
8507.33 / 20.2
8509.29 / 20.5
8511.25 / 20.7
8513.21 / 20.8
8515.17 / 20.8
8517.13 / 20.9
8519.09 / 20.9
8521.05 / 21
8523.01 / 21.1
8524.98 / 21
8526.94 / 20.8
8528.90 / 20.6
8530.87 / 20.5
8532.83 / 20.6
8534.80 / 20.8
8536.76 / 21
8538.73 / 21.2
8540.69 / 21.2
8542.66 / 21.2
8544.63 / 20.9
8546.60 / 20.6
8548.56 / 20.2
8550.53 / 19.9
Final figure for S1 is 6.3 angstroms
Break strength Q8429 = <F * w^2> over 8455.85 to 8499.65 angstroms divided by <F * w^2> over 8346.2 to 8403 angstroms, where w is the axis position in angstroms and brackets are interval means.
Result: 0.7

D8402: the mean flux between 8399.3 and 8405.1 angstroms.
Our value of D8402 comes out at 26.6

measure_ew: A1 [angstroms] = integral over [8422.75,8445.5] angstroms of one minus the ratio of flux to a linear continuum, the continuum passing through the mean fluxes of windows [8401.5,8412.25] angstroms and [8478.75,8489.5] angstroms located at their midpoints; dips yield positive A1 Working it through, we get 1.89 angstroms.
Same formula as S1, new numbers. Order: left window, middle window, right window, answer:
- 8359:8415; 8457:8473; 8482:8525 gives 2.15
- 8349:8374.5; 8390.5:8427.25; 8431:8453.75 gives 0.31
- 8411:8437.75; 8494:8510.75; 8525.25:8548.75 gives 0.57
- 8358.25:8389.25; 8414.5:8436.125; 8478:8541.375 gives 4.96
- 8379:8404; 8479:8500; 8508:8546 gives 2.03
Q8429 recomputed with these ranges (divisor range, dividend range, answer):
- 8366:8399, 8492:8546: 0.70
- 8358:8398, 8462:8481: 0.67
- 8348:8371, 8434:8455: 0.77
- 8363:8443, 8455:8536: 0.81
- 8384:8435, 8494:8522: 0.91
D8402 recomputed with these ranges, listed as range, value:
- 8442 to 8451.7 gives 20.6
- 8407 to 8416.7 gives 21.4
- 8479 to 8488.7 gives 20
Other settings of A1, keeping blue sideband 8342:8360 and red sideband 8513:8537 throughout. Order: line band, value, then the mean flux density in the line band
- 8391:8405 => -3.8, 27.5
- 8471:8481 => 0.9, 19.3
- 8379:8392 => -1.6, 24.2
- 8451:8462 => 0.5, 20.3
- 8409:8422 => 0.0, 21.5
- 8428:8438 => 0.9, 19.4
